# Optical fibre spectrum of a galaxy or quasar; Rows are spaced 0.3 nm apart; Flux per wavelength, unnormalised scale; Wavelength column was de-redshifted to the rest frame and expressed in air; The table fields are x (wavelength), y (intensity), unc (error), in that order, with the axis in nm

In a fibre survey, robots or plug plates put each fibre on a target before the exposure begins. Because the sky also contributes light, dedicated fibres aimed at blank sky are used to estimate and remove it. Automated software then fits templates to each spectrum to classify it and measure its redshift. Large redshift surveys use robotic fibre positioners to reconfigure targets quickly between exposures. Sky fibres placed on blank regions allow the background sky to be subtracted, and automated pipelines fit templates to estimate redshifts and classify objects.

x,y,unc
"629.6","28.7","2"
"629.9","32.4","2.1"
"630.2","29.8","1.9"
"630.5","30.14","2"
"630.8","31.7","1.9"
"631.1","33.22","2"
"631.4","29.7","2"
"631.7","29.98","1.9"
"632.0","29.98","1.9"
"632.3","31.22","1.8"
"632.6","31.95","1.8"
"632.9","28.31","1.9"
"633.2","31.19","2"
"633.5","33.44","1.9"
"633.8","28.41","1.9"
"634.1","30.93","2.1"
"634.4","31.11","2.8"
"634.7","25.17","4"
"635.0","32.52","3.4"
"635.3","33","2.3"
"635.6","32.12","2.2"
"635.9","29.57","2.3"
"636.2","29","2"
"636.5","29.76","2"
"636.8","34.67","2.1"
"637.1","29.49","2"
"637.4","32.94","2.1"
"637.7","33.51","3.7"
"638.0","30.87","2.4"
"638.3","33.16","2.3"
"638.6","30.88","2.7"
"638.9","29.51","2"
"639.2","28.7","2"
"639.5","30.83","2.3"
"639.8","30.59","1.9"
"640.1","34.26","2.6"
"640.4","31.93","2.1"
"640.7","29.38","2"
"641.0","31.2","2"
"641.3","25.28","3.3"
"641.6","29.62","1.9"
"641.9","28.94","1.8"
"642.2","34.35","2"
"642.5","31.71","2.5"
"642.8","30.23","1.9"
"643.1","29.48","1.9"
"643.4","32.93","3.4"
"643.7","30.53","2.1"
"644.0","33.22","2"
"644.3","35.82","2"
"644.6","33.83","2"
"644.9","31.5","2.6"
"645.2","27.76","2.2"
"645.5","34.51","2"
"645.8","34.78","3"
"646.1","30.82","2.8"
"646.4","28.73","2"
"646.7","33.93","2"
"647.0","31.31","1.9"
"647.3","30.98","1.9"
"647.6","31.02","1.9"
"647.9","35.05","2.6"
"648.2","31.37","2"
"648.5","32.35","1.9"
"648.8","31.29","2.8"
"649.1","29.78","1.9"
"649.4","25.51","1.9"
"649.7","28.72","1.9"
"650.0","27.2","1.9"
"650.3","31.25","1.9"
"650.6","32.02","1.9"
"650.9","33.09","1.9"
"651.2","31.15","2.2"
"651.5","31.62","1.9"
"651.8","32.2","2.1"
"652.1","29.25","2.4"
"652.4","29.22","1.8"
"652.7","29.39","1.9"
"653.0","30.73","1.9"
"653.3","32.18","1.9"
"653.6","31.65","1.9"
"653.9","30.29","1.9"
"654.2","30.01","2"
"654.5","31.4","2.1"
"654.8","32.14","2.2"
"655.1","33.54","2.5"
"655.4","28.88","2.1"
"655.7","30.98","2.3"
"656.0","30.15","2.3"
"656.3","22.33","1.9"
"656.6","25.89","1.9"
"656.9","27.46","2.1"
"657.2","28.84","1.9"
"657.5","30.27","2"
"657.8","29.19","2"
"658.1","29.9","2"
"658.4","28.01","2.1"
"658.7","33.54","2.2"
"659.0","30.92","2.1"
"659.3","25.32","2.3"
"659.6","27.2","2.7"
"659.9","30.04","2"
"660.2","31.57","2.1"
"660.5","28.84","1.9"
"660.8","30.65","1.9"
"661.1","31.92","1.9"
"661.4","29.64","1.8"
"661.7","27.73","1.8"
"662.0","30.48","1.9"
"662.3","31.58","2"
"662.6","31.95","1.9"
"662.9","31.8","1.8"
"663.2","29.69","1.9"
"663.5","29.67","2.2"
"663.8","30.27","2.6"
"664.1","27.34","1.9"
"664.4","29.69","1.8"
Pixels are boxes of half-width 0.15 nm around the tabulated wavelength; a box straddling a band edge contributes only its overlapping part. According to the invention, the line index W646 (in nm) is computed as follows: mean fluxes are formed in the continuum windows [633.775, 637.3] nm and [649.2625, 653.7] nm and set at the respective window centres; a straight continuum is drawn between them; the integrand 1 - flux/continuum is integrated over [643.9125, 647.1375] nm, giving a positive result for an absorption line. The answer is -0.21 nm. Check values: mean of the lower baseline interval 30.6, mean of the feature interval 32.4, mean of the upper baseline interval 30.3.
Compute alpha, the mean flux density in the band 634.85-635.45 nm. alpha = 32.8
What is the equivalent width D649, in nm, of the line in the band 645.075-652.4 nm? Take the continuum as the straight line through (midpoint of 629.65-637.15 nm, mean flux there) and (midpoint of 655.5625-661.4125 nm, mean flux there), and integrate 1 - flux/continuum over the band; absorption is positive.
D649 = -0.319 nm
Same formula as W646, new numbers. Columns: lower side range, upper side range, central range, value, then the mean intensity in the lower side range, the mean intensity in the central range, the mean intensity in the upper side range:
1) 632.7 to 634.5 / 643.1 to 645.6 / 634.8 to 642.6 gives 0.09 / 30.6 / 31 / 32.3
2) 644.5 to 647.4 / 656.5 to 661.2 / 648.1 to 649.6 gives 0.06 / 31.8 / 30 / 29.4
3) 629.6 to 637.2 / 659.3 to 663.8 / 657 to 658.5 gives 0.05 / 30.7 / 29.2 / 30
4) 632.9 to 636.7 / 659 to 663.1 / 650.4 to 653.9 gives -0.11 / 30.5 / 31.1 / 29.9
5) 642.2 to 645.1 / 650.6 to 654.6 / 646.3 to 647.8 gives 0.01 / 32.2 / 31.4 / 31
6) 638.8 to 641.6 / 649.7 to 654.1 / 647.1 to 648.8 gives -0.08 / 30.2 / 32.1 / 30.7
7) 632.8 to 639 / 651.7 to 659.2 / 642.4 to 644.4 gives -0.09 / 31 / 31.9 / 29.9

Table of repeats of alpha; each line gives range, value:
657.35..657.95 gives 29.7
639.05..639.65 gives 29.8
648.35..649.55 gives 29.7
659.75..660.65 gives 30.2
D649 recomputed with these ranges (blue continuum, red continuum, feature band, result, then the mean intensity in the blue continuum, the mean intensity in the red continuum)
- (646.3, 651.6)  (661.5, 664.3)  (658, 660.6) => 0.067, 30.9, 30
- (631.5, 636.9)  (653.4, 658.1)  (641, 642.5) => 0.017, 30.6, 29.6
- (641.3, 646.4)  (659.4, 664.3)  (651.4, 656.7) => 0.095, 31.6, 30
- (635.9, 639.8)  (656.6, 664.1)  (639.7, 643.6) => 0.006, 31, 29.7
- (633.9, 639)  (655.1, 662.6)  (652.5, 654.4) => -0.058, 31.1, 29.4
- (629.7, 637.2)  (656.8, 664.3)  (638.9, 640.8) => -0.023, 30.7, 29.8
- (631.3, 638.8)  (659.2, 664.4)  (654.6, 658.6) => 0.117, 30.9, 29.8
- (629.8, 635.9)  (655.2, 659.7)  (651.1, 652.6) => -0.076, 30.8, 28.7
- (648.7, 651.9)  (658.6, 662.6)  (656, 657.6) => 0.157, 30.3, 30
